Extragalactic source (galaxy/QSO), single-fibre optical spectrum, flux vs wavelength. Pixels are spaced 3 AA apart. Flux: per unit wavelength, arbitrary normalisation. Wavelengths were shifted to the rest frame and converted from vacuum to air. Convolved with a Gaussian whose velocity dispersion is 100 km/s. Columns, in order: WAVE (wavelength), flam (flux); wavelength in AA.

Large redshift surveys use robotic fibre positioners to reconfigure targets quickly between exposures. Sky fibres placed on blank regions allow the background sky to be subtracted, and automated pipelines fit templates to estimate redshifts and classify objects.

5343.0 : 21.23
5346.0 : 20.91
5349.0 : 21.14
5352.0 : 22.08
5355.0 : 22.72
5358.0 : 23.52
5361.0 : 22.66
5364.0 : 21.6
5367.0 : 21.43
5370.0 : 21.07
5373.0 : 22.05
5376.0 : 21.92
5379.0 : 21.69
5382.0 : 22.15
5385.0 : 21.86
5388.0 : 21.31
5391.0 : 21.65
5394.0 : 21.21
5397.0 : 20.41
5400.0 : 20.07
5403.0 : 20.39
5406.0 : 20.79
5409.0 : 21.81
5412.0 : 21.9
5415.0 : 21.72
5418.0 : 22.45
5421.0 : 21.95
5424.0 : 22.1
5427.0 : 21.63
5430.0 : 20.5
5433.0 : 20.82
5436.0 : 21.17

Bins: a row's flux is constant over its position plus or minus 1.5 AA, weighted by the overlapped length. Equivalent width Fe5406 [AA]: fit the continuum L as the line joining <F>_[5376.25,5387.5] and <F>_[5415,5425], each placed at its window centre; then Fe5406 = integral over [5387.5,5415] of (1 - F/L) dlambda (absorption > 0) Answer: 1.12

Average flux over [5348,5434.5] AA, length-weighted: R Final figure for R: 21.6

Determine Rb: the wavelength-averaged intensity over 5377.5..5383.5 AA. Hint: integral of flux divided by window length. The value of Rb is 21.9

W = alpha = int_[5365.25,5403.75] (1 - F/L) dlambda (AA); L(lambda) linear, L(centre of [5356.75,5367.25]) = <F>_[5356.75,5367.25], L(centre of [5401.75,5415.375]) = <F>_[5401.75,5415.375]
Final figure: 0.9 AA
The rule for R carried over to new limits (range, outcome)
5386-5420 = 21.3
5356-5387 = 22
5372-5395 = 21.7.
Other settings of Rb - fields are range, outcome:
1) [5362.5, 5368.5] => 21.5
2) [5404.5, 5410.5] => 21.3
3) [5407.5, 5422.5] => 22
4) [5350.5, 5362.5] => 22.7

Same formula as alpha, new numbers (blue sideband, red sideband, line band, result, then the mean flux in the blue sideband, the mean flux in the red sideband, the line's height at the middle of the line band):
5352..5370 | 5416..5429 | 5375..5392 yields 0.3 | 22.3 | 22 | 22.1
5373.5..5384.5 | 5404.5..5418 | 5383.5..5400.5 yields 0.5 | 21.9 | 21.7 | 21.8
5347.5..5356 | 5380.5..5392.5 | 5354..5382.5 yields -0.3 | 21.9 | 21.7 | 21.8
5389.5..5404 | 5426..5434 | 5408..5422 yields -0.7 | 20.8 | 21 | 20.9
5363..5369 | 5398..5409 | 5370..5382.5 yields -0.4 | 21.5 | 20.6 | 21.2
